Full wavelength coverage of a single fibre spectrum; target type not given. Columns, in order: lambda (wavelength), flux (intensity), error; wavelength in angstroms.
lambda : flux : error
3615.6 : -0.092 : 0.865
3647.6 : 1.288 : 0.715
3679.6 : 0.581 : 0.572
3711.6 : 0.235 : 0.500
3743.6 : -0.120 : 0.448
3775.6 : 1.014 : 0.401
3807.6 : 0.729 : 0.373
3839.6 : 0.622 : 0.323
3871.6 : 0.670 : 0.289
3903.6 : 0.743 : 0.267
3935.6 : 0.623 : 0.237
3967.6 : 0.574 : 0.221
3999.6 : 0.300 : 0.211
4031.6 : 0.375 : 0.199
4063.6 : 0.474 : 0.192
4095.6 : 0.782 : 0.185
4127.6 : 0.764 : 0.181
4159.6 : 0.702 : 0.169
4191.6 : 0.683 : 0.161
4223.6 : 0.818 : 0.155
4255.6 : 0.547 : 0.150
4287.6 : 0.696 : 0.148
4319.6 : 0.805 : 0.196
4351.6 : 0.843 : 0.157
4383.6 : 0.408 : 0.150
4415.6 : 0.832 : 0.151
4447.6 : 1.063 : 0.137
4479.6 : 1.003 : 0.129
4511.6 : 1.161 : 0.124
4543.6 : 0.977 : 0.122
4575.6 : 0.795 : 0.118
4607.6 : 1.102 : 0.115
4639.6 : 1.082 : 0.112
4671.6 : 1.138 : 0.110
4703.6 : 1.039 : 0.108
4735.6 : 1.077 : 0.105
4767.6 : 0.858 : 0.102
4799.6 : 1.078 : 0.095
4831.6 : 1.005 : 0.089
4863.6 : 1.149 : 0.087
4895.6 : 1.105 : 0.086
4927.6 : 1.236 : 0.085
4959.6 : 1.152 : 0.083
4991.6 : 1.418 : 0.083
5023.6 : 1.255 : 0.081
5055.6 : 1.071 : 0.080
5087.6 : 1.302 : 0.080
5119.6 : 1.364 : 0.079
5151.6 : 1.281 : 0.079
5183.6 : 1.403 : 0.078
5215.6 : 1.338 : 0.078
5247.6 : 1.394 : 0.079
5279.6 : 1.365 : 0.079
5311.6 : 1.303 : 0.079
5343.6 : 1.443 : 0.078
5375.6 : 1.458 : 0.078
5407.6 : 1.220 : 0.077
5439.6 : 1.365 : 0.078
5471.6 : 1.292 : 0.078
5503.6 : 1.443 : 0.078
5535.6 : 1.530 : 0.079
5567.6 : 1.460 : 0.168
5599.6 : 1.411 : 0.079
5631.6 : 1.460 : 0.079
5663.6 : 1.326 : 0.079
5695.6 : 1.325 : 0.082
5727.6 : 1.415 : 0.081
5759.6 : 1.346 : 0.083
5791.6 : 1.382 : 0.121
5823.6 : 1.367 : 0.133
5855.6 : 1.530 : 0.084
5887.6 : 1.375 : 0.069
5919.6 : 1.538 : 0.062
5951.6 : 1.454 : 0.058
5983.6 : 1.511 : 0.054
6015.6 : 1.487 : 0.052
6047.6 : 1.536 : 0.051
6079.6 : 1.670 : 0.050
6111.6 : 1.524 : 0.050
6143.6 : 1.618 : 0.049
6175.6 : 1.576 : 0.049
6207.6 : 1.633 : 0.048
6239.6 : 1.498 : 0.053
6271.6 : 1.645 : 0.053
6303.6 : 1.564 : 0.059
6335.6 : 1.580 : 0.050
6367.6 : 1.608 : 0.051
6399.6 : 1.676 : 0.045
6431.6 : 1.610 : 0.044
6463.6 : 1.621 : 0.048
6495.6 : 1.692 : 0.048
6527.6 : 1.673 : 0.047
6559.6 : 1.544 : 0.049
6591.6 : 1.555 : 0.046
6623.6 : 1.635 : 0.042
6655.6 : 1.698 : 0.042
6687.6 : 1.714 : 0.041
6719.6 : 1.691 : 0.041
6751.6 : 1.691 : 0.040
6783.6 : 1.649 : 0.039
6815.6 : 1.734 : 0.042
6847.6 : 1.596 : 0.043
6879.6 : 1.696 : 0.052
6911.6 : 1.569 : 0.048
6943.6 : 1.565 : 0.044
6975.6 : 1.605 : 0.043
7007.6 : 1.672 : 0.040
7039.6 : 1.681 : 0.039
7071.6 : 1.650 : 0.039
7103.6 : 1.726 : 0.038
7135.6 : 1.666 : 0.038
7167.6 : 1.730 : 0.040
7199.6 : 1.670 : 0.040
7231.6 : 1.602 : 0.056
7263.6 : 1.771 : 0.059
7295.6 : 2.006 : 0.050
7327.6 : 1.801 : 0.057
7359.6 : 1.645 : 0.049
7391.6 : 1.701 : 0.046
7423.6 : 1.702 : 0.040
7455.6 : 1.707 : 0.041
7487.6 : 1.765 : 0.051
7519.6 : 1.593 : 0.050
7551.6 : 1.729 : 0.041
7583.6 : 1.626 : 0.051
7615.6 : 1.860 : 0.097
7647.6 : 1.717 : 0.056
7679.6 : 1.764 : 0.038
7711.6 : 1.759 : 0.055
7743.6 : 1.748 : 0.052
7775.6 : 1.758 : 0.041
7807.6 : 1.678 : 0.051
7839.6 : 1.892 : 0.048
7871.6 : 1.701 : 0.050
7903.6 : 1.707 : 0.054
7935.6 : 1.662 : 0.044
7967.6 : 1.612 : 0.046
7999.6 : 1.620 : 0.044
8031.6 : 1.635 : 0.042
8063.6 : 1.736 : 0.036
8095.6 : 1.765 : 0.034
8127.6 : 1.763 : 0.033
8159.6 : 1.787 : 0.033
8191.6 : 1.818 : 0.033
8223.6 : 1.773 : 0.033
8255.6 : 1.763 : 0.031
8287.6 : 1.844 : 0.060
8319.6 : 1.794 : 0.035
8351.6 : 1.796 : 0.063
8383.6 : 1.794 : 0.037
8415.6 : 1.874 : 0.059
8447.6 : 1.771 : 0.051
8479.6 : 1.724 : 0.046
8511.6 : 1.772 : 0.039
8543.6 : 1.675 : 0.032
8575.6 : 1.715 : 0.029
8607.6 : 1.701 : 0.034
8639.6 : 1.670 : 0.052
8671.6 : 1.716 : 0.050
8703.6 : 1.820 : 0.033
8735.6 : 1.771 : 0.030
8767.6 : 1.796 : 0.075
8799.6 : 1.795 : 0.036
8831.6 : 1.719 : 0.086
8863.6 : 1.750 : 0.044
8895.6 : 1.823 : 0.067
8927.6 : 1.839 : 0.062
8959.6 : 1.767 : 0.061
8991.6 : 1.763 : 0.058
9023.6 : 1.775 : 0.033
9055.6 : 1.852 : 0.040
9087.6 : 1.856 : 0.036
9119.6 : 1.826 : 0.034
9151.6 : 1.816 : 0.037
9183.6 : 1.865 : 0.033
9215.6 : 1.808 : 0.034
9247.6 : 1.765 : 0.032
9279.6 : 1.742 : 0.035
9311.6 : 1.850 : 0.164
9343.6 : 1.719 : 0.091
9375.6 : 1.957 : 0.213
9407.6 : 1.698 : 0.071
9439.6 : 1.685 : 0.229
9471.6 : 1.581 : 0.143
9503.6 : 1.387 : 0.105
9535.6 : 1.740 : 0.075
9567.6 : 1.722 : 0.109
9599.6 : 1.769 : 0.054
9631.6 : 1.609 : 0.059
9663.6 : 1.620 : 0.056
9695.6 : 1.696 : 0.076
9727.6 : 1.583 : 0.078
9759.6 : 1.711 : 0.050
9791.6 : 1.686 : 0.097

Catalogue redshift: 0.11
